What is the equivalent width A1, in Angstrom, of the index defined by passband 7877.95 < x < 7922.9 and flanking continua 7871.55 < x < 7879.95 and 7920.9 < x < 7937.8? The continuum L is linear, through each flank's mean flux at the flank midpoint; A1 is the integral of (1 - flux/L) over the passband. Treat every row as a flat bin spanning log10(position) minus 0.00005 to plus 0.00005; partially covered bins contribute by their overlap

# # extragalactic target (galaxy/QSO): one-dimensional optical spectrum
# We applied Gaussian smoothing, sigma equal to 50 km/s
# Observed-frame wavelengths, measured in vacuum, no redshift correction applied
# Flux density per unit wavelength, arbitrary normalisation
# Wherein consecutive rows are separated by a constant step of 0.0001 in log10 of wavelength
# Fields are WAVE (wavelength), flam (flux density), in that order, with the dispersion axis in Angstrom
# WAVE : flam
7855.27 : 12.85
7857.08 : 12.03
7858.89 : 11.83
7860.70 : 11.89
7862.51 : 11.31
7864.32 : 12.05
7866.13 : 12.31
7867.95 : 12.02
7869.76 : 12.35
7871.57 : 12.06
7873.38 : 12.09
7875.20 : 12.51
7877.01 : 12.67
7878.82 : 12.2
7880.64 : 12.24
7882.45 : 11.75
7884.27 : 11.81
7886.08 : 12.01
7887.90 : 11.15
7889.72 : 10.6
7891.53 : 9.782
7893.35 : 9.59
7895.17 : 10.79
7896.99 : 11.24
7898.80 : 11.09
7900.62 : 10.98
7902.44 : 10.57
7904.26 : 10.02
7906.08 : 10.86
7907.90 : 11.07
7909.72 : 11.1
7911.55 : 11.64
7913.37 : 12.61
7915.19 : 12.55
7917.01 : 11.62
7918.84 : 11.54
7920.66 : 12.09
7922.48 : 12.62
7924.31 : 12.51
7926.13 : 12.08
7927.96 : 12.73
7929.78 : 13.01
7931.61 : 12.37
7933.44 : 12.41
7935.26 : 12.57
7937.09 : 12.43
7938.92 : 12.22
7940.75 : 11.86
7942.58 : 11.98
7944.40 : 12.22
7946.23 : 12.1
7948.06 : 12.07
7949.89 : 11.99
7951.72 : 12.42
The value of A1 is 3.93 Angstrom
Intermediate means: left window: 12.3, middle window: 11.3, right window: 12.5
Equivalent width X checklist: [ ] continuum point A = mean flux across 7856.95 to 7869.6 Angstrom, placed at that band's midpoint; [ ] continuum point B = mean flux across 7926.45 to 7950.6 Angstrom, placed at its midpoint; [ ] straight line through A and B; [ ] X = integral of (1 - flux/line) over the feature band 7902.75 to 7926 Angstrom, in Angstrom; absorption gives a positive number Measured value 1.0 Angstrom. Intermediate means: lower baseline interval 11.9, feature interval 11.7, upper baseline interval 12.3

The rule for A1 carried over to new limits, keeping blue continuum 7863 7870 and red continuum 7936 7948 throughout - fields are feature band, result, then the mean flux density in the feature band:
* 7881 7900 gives 1.72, 11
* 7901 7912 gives 1.15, 10.8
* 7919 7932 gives -0.33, 12.4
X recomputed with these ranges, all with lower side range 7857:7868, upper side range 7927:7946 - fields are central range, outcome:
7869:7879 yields -0.3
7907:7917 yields 0.4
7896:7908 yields 1.3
